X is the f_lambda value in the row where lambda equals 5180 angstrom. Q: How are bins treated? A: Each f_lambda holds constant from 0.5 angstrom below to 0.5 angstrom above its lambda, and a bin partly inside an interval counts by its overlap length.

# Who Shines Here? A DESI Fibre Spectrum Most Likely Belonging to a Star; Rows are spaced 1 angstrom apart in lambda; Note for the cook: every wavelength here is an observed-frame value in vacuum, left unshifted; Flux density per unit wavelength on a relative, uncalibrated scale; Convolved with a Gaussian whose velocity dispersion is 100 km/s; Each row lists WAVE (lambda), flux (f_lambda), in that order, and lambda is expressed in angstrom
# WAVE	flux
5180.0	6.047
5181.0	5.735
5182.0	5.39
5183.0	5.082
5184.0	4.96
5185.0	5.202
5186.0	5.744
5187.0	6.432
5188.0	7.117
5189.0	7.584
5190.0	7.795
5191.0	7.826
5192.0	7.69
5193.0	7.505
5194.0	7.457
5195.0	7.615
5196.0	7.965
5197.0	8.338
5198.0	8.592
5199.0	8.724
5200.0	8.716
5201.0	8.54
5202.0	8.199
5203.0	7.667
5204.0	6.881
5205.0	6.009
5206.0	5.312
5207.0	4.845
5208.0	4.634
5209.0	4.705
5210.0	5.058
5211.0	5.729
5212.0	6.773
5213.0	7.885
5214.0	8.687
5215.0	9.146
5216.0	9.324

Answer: 6.047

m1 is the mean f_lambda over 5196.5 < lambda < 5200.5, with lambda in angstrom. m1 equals 8.59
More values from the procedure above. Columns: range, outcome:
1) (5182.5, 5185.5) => 5.08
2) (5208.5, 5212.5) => 5.57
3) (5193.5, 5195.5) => 7.54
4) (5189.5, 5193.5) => 7.7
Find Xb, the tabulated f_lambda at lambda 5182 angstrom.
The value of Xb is 5.39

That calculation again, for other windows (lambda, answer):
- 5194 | 7.457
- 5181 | 5.735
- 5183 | 5.082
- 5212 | 6.773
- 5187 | 6.432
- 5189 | 7.584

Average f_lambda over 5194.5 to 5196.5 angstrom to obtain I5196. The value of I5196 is 7.79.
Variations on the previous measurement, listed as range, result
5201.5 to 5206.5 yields 6.81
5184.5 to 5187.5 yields 5.79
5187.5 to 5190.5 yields 7.5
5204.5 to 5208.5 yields 5.2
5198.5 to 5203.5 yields 8.37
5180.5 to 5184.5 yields 5.29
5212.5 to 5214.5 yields 8.29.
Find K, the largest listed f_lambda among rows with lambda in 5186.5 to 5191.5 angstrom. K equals 7.826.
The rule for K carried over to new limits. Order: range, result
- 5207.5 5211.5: 5.729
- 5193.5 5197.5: 8.338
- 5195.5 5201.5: 8.724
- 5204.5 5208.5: 6.009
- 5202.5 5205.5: 7.667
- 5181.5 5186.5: 5.744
